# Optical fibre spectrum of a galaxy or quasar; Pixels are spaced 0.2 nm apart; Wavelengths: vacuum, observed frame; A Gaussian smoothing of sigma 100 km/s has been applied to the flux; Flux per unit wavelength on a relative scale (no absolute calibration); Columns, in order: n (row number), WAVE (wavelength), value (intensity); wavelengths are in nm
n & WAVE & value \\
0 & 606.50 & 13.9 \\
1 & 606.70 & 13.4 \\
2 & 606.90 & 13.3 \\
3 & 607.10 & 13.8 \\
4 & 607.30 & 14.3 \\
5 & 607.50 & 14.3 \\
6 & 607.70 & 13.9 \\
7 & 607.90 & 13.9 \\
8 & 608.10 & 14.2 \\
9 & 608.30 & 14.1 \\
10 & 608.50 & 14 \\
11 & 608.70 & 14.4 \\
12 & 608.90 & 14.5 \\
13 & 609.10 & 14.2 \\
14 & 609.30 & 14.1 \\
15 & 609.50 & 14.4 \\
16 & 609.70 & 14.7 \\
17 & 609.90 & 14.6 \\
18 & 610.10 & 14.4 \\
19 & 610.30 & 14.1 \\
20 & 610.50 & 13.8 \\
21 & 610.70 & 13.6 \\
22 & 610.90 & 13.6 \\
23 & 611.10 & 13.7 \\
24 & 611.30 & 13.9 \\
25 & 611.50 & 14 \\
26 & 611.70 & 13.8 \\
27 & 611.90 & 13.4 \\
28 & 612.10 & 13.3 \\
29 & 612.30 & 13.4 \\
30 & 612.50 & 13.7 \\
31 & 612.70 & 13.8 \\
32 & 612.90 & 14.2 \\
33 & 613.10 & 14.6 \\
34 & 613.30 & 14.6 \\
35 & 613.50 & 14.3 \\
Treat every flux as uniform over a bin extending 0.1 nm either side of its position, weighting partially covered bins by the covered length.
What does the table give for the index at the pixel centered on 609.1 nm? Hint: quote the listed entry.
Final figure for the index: 14.2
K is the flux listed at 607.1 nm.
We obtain 13.8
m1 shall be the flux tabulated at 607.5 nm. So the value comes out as 14.3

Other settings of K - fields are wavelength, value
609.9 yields 14.6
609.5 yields 14.4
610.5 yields 13.8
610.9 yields 13.6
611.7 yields 13.8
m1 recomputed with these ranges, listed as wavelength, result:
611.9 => 13.4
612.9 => 14.2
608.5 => 14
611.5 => 14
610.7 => 13.6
